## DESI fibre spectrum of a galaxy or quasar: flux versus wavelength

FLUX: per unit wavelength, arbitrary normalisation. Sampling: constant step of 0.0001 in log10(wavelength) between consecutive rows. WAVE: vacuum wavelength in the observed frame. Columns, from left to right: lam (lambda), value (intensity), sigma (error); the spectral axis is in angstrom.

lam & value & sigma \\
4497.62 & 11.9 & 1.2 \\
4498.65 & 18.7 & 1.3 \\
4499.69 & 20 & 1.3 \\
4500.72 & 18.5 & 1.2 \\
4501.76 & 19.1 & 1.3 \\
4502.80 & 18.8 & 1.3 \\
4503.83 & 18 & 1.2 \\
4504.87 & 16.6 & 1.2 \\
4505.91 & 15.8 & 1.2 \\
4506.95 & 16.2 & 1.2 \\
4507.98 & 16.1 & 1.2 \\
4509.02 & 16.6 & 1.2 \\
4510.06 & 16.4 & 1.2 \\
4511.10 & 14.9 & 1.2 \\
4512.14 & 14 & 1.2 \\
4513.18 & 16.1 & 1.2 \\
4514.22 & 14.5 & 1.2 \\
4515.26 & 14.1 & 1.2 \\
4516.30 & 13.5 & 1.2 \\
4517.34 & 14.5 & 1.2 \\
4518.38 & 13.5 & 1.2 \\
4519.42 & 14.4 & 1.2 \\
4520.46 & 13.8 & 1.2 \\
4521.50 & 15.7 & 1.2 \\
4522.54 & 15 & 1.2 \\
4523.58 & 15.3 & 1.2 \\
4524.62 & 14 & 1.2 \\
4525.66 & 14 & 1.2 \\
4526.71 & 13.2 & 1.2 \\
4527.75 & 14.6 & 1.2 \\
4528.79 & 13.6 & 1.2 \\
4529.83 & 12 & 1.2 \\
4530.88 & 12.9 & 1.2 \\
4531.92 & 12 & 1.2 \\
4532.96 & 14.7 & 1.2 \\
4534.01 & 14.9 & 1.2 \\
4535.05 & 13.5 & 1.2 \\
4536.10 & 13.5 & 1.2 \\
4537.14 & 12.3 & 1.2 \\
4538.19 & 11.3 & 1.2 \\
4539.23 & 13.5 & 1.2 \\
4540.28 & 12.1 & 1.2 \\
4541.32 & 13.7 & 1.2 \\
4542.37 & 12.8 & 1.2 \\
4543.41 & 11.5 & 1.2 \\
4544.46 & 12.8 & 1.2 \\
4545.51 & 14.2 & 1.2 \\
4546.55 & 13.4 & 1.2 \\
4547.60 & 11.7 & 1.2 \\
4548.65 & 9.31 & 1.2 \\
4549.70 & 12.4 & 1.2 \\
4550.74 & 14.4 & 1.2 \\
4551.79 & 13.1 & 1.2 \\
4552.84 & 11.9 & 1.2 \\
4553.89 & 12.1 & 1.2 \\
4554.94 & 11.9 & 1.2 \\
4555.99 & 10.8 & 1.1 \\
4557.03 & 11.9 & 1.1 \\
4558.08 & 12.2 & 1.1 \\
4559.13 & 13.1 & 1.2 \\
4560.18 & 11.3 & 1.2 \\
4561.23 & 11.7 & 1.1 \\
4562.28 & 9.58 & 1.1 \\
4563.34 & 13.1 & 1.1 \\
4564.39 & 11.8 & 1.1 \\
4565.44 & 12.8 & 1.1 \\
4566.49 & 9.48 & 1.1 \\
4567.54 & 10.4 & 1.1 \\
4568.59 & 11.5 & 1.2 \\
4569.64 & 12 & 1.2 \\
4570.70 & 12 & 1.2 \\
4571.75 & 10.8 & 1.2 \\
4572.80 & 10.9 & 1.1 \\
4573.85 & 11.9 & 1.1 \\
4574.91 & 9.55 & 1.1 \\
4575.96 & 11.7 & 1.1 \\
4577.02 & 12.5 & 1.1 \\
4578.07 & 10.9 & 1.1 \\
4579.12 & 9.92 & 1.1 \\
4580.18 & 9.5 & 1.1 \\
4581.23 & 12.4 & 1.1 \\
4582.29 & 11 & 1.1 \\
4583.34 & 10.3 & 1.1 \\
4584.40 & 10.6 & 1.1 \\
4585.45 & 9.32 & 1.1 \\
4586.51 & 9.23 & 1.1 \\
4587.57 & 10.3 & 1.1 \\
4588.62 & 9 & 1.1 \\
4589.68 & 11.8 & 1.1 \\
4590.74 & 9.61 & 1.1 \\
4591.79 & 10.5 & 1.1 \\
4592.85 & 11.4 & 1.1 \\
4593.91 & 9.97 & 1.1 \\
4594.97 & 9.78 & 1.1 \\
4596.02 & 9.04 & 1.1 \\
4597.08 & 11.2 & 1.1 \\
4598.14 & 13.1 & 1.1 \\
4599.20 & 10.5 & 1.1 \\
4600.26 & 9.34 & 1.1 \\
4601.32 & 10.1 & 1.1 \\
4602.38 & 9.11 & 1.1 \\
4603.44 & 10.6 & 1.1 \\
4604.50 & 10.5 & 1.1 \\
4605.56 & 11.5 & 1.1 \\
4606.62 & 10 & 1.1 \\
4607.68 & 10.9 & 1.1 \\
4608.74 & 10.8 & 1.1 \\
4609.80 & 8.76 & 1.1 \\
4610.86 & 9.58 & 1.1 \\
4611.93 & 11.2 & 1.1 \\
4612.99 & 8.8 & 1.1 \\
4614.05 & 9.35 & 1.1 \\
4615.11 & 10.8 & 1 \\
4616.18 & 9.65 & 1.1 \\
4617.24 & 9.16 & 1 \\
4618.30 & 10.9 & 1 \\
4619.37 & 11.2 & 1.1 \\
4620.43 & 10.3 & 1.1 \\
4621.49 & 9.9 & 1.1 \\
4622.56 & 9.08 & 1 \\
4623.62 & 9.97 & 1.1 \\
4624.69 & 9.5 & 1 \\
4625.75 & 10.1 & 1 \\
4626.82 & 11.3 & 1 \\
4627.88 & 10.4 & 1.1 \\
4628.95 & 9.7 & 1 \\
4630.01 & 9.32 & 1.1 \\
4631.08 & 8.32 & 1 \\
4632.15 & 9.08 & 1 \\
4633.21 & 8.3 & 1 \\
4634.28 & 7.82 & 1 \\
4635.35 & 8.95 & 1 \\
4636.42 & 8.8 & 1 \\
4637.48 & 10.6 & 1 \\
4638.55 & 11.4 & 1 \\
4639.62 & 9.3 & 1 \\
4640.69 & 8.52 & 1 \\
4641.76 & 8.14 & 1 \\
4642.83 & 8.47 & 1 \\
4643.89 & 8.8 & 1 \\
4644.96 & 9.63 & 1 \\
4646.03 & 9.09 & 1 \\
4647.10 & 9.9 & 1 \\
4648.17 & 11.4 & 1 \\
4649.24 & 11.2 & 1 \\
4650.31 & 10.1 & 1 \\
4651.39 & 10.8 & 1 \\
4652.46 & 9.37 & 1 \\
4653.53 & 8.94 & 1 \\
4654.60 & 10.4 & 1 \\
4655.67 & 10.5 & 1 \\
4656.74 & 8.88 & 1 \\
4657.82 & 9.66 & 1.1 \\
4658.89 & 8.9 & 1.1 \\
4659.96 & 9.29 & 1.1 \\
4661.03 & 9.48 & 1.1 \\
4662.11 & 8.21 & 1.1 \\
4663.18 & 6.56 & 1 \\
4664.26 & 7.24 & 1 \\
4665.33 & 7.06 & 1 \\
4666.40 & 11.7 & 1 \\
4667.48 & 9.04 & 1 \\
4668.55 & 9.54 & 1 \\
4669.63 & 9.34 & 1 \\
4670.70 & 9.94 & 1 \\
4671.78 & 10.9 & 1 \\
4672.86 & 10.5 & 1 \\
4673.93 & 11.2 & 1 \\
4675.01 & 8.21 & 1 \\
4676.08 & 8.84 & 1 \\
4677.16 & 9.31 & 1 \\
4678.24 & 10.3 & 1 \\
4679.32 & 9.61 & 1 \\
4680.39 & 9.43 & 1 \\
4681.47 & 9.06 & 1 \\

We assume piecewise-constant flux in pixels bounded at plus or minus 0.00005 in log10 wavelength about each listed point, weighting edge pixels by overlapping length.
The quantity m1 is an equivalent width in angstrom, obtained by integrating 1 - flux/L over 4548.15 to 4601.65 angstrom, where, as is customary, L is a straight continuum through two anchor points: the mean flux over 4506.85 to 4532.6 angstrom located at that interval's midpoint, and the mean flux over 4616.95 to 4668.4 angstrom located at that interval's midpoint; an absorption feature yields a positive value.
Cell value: 4.91 angstrom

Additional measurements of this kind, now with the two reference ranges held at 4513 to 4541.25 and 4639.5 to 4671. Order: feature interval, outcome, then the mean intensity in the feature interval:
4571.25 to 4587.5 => 1.72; 10.7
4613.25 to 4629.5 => 0.65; 10.1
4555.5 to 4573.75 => 1.41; 11.5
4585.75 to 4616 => 2.61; 10.2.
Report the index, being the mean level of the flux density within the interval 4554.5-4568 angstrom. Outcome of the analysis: 11.5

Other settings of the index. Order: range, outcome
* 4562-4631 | 10.5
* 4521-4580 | 12.4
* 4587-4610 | 10.4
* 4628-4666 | 9.23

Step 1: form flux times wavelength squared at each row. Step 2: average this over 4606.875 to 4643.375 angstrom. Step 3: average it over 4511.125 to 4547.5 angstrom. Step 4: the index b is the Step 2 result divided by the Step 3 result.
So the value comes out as 0.7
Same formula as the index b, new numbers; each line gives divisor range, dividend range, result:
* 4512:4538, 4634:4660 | 0.72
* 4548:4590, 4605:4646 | 0.88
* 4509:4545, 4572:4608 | 0.78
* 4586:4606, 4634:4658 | 0.95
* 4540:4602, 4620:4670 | 0.86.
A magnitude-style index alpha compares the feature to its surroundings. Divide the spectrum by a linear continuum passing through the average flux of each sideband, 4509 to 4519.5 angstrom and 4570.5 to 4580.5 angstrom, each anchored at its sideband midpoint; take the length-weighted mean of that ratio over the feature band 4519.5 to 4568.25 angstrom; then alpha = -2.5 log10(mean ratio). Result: 0.01 mag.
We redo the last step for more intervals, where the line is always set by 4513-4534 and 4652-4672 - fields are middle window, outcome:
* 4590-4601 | 0.10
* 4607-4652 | 0.06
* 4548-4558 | 0.09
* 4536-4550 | 0.08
